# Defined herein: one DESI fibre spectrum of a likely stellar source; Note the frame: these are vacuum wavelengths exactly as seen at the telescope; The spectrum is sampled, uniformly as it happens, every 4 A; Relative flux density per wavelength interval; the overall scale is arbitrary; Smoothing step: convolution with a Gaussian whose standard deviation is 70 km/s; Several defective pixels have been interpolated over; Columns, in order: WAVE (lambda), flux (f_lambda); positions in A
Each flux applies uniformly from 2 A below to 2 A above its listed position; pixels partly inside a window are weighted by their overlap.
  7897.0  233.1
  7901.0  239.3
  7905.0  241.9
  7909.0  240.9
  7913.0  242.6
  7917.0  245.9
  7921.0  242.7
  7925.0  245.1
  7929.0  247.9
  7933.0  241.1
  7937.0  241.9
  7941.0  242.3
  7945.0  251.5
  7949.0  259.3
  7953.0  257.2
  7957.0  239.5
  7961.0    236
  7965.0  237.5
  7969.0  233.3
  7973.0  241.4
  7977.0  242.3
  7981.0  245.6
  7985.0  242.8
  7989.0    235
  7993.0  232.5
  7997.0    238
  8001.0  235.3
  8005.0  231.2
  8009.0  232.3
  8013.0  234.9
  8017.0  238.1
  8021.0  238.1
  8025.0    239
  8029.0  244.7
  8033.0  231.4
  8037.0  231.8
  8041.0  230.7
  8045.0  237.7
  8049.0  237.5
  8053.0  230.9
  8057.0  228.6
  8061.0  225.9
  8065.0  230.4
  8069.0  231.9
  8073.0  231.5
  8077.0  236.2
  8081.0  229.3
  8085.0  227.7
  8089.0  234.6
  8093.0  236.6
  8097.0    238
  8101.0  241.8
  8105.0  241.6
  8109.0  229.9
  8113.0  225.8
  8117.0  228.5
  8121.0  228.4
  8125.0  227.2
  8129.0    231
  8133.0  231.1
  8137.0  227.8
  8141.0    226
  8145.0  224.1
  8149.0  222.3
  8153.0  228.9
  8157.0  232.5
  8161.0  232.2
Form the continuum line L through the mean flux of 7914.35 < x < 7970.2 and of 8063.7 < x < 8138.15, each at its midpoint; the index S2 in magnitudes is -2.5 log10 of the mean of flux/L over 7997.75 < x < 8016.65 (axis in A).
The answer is 0.02 mag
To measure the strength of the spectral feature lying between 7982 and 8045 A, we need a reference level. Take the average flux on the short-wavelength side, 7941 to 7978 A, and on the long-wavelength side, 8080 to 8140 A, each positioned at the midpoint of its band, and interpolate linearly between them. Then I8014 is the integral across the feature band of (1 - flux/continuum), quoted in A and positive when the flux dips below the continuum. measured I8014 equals 1.0 A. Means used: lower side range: 244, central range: 236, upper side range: 232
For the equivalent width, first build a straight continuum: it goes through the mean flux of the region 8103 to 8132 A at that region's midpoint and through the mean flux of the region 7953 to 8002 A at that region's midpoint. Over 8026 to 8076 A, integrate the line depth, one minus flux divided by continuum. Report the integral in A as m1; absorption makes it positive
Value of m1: 0.3 A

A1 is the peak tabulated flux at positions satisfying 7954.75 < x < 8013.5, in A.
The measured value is 245.6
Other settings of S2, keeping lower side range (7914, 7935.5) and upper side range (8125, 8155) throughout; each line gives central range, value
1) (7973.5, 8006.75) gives 0.01 mag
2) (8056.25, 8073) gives 0.02 mag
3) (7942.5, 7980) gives -0.01 mag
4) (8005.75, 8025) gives 0.01 mag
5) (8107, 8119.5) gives 0.01 mag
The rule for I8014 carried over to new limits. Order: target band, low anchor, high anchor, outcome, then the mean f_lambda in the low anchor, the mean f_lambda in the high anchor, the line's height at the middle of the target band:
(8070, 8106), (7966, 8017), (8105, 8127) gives -0.6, 237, 229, 231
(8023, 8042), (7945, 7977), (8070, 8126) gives 0.2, 244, 233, 238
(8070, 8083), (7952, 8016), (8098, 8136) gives 0.1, 238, 232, 234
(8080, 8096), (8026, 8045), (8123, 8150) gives -0.1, 235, 227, 231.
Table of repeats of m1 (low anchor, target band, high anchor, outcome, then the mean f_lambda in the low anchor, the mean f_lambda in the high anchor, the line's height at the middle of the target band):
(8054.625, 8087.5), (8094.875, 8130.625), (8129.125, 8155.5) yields -0.6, 230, 227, 228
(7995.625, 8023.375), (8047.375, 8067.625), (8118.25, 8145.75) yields 0.2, 235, 228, 233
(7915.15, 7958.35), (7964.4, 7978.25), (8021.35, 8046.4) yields 0.3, 247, 236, 243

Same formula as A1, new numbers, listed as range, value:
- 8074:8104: 241.8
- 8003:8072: 244.7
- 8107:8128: 229.9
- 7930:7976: 259.3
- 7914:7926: 245.9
